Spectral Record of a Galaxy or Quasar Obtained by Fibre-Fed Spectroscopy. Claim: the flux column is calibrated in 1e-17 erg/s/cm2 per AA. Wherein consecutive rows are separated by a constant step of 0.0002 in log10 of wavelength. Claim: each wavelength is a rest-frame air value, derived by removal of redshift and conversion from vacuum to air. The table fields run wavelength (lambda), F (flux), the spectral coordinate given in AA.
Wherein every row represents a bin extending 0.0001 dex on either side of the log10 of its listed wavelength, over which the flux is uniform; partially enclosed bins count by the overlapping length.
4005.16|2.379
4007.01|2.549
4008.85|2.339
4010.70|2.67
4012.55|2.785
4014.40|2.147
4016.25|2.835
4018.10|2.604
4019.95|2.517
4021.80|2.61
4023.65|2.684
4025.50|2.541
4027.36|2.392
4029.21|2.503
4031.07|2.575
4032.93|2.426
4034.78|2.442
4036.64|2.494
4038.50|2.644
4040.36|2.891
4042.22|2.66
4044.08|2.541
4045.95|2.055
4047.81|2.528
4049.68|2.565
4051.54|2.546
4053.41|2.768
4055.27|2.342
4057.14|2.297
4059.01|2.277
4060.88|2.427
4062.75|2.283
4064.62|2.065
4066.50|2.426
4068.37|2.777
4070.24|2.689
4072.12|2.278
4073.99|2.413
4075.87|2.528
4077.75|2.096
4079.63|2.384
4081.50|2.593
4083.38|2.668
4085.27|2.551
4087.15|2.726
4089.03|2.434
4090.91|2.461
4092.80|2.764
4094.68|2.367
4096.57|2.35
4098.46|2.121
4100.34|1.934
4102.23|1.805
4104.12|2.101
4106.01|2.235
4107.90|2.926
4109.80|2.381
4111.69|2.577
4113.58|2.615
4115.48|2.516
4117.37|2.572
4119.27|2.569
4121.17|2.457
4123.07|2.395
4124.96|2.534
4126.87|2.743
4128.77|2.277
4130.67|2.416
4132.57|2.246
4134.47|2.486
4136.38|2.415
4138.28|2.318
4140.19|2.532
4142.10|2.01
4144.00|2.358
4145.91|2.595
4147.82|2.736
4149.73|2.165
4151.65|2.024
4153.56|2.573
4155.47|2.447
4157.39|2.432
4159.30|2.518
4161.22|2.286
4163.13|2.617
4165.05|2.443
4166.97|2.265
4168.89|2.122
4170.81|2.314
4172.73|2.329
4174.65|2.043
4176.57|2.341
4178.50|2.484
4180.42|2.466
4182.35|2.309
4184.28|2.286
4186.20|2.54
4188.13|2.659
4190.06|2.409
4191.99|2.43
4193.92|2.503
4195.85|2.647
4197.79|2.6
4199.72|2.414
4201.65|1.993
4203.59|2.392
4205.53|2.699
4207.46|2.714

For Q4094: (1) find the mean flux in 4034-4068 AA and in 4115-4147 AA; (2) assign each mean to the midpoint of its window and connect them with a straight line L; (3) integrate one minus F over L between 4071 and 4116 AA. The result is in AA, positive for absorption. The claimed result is 0.74 AA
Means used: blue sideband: 2.46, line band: 2.41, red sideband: 2.44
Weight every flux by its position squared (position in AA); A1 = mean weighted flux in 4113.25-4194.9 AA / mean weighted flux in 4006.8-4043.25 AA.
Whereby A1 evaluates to 1.00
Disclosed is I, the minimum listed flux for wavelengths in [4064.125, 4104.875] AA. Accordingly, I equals 1.805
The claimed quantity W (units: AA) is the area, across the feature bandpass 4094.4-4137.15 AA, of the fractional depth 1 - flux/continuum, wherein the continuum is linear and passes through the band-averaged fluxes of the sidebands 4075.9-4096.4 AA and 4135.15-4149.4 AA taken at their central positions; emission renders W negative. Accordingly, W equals 1.04 AA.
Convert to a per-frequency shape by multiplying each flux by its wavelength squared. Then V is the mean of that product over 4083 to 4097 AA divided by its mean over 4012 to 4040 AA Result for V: 1.0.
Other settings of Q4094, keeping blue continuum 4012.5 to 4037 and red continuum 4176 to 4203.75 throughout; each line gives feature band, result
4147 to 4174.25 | 0.9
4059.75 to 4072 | 0.4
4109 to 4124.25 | -0.2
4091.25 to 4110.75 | 1.4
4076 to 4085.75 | 0.2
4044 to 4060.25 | 0.6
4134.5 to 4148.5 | 0.2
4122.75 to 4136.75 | 0.2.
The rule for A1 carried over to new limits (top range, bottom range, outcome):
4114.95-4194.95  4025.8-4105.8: 1.03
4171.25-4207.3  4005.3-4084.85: 1.04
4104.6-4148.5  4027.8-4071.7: 1.03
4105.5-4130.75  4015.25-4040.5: 1.03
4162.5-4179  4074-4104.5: 1.02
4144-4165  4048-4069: 1.05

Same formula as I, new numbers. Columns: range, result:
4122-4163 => 2.01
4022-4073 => 2.055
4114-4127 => 2.395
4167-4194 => 2.043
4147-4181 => 2.024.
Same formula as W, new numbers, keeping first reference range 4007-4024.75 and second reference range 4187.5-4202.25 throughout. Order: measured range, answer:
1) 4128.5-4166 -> 1.5 AA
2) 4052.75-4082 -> 1.5 AA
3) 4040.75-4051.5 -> 0.3 AA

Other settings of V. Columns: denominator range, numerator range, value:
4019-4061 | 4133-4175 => 1.00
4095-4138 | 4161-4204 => 1.03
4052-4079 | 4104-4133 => 1.06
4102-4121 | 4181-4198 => 1.05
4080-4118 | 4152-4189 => 1.02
